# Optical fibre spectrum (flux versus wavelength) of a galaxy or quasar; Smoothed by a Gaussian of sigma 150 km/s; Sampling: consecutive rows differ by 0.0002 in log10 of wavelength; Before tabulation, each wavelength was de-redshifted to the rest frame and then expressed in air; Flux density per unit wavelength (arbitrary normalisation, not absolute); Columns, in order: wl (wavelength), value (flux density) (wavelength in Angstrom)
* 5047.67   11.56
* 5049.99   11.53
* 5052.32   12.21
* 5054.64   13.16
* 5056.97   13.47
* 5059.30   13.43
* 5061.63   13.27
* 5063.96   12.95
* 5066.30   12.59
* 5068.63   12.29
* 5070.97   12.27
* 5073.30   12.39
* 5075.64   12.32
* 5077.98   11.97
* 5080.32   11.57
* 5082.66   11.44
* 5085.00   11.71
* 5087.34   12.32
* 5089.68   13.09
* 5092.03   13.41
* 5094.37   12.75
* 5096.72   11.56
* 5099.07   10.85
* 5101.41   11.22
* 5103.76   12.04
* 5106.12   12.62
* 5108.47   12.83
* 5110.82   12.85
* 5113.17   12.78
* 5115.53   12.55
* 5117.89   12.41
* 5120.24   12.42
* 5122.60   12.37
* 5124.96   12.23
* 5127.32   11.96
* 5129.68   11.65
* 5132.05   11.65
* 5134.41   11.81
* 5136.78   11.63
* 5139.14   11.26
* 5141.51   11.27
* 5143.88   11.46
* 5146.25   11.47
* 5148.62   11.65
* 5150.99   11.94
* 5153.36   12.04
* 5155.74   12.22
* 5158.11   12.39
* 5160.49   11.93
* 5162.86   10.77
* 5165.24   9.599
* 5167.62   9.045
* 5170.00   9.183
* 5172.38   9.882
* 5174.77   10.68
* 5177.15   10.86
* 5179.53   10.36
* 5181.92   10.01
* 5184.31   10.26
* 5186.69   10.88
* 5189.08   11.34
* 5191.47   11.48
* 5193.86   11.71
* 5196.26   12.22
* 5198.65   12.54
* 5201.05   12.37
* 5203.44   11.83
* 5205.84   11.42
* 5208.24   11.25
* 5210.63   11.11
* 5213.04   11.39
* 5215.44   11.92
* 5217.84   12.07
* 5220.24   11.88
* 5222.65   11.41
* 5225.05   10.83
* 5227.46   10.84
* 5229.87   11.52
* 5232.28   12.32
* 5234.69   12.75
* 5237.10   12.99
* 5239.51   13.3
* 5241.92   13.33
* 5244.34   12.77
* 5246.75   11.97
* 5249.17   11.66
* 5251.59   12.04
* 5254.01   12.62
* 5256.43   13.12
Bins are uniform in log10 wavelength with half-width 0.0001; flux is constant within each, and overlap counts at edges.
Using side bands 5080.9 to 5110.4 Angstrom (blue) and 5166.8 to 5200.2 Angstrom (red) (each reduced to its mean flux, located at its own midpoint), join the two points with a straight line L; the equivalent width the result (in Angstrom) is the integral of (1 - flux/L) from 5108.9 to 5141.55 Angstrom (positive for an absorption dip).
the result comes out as -1.1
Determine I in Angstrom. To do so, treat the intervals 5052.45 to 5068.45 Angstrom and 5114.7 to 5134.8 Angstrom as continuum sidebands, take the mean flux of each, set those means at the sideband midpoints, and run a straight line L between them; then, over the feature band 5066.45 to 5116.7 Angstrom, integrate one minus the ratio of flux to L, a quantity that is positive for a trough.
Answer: 1.4 Angstrom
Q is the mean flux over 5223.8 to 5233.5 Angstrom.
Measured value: 11.4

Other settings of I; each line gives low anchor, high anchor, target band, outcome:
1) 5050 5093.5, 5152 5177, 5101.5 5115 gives -0.8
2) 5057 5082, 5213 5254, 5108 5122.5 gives -0.2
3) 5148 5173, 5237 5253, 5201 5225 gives 0.7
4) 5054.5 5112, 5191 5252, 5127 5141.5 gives 0.7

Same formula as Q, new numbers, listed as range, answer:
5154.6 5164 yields 11.8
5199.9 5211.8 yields 11.6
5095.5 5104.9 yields 11.4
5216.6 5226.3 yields 11.5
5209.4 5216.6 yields 11.5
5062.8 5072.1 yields 12.5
